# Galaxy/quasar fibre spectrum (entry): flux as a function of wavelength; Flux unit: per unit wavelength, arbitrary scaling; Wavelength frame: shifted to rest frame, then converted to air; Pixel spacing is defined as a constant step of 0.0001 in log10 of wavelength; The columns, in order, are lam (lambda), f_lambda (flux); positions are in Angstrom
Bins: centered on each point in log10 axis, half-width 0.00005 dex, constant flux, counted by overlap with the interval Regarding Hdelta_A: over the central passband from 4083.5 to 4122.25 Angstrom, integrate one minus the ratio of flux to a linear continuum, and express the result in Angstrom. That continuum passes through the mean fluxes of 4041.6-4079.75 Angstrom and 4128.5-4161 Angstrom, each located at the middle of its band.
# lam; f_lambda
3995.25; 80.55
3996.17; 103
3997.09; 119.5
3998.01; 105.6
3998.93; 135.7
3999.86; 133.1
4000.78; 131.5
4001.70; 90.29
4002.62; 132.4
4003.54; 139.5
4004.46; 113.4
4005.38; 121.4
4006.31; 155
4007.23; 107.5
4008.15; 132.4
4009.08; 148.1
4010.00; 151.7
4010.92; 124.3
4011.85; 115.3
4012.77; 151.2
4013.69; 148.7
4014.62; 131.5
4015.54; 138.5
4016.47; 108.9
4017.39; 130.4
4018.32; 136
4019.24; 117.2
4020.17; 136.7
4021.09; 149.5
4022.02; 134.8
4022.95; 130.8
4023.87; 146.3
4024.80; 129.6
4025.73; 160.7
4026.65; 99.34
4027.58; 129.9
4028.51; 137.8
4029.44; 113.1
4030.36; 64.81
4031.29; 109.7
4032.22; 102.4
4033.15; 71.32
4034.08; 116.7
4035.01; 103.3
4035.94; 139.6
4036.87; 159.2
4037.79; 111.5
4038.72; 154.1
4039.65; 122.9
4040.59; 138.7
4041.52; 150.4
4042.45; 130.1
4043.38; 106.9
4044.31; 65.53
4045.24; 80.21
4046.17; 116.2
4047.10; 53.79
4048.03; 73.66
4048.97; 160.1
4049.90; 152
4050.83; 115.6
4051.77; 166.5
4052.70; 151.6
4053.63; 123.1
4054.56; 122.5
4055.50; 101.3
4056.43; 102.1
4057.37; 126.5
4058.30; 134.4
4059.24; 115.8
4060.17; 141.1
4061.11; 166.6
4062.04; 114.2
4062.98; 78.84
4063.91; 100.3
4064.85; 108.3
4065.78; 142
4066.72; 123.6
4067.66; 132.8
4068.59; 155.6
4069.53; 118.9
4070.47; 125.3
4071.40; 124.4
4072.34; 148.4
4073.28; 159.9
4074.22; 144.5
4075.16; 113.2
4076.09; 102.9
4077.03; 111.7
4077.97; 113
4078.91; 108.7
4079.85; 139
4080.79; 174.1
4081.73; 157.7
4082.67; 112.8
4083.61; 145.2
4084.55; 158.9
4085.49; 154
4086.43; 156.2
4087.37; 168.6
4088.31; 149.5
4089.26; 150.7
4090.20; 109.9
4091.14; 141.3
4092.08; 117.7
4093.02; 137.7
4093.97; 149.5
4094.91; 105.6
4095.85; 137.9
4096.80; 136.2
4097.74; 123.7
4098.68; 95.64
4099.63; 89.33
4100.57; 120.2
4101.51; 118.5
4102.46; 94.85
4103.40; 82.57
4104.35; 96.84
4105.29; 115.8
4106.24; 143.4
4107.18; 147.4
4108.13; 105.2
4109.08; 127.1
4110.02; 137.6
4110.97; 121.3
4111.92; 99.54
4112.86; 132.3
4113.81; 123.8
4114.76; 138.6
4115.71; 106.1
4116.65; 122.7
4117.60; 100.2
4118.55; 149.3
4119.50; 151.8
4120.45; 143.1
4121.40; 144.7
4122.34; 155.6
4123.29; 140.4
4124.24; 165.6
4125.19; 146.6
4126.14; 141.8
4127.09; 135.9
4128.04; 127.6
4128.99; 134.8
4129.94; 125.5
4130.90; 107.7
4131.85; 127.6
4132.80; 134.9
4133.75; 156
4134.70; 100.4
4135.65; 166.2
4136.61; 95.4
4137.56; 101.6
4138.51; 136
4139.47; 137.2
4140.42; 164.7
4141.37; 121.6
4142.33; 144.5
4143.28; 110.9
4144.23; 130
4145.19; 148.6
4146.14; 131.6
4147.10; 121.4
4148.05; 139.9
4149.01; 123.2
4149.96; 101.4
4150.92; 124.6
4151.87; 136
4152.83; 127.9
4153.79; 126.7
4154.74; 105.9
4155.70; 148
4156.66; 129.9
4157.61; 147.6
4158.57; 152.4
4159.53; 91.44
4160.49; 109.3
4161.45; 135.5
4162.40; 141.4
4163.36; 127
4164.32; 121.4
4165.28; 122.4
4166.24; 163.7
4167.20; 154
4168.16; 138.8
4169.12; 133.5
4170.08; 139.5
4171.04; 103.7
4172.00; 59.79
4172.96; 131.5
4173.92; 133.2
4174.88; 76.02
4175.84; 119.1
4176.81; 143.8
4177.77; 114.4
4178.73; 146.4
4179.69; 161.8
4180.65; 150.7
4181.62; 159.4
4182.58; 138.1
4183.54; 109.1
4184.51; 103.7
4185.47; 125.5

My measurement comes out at -1.1 Angstrom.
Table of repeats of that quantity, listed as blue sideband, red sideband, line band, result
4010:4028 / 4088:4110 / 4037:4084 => 0.77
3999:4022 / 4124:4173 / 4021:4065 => 3.52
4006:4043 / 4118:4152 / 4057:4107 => 1.11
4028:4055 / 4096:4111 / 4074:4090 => -2.95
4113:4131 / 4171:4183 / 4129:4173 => 0.85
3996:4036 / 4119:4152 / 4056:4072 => 0.50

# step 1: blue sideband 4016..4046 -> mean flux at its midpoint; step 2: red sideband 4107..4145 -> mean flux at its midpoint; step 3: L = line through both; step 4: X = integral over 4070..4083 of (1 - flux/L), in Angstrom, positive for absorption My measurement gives -0.52 Angstrom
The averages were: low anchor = 121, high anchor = 131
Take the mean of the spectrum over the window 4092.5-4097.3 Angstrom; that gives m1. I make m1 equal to 133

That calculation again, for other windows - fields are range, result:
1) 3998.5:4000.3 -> 134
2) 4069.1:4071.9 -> 123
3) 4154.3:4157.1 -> 128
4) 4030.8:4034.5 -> 99.4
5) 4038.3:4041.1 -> 138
